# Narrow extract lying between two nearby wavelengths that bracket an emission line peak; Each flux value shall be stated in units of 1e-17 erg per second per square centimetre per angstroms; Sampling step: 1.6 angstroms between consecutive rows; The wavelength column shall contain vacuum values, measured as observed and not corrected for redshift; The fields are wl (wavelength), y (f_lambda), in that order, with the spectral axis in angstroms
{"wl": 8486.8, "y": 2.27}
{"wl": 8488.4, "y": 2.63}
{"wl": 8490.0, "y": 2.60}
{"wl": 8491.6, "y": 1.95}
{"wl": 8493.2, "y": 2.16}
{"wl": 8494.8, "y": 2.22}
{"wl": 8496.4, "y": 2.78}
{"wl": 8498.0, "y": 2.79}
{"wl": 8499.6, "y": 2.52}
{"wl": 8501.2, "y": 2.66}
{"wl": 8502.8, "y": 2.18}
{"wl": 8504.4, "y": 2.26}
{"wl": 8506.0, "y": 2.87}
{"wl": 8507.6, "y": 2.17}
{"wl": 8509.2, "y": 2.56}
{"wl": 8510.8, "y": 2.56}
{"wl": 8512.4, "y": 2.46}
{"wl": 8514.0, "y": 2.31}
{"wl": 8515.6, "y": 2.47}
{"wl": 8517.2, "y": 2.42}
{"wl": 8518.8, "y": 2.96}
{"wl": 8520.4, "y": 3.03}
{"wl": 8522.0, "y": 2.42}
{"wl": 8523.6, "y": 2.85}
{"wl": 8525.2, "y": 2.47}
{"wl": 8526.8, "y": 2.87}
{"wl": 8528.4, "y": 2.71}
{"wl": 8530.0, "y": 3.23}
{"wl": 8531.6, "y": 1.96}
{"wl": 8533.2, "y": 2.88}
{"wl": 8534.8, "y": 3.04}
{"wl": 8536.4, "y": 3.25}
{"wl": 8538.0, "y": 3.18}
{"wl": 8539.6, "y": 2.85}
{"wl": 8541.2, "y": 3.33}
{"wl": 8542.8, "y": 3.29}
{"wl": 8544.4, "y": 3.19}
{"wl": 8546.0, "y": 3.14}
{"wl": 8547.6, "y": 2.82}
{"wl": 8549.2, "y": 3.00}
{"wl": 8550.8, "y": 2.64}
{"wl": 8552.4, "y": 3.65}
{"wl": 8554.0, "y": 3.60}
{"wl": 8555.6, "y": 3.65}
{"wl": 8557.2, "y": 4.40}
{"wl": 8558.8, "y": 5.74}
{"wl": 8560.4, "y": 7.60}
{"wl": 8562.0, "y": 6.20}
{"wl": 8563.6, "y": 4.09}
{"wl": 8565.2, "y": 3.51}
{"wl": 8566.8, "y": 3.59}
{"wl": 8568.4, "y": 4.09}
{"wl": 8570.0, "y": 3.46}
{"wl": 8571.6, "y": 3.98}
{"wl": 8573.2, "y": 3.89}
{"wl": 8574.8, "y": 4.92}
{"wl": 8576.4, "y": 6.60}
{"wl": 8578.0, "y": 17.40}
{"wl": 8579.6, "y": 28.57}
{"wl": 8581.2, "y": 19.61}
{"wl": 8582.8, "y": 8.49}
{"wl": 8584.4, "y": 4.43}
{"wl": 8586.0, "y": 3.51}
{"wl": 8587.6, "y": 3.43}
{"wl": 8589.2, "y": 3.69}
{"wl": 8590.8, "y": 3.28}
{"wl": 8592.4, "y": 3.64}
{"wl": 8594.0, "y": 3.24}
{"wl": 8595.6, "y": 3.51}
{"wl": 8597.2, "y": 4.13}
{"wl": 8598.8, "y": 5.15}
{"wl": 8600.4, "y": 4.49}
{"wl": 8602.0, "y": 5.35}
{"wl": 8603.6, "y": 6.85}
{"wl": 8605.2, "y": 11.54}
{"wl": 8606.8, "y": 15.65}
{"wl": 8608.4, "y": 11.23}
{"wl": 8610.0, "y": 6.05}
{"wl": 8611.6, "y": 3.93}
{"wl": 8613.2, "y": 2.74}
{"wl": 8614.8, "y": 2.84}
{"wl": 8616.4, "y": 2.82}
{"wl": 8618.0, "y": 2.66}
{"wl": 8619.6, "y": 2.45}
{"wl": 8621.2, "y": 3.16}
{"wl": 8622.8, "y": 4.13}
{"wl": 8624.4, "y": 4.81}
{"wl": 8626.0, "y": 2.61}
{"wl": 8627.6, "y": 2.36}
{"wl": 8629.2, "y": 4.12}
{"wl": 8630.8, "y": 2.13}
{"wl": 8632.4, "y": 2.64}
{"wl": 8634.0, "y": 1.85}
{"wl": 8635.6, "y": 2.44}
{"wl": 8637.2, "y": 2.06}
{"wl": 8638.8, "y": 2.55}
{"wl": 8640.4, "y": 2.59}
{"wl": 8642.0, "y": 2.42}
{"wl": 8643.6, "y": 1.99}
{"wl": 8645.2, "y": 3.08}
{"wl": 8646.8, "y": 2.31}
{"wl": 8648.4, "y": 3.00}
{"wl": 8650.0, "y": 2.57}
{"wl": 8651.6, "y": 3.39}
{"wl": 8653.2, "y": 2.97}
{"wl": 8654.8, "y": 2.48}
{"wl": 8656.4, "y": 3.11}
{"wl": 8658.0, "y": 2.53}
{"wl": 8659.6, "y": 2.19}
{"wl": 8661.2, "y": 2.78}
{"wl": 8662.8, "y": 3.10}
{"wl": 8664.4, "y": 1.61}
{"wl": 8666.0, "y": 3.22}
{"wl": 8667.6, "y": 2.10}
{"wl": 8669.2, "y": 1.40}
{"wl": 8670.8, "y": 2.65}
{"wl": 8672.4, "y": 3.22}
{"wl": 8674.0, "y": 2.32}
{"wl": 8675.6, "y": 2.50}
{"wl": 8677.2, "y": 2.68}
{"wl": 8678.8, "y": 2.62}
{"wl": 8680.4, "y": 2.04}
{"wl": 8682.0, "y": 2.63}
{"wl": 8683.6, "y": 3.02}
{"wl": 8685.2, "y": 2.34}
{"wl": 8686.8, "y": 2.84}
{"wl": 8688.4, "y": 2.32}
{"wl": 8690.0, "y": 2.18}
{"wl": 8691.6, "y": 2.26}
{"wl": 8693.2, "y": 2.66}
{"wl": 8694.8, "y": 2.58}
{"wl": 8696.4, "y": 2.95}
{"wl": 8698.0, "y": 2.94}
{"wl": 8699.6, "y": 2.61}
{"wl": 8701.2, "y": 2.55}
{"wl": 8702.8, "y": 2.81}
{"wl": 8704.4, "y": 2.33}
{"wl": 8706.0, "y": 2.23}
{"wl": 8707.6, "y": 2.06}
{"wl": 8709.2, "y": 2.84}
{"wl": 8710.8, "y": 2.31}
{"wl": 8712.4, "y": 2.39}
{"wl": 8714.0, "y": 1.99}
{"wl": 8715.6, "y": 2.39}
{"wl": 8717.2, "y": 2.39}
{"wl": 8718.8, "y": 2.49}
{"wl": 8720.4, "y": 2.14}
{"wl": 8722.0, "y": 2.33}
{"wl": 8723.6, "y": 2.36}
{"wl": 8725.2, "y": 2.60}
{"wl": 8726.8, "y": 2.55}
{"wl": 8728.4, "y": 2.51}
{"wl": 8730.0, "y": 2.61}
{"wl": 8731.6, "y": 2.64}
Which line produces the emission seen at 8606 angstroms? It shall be [N II] 6583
